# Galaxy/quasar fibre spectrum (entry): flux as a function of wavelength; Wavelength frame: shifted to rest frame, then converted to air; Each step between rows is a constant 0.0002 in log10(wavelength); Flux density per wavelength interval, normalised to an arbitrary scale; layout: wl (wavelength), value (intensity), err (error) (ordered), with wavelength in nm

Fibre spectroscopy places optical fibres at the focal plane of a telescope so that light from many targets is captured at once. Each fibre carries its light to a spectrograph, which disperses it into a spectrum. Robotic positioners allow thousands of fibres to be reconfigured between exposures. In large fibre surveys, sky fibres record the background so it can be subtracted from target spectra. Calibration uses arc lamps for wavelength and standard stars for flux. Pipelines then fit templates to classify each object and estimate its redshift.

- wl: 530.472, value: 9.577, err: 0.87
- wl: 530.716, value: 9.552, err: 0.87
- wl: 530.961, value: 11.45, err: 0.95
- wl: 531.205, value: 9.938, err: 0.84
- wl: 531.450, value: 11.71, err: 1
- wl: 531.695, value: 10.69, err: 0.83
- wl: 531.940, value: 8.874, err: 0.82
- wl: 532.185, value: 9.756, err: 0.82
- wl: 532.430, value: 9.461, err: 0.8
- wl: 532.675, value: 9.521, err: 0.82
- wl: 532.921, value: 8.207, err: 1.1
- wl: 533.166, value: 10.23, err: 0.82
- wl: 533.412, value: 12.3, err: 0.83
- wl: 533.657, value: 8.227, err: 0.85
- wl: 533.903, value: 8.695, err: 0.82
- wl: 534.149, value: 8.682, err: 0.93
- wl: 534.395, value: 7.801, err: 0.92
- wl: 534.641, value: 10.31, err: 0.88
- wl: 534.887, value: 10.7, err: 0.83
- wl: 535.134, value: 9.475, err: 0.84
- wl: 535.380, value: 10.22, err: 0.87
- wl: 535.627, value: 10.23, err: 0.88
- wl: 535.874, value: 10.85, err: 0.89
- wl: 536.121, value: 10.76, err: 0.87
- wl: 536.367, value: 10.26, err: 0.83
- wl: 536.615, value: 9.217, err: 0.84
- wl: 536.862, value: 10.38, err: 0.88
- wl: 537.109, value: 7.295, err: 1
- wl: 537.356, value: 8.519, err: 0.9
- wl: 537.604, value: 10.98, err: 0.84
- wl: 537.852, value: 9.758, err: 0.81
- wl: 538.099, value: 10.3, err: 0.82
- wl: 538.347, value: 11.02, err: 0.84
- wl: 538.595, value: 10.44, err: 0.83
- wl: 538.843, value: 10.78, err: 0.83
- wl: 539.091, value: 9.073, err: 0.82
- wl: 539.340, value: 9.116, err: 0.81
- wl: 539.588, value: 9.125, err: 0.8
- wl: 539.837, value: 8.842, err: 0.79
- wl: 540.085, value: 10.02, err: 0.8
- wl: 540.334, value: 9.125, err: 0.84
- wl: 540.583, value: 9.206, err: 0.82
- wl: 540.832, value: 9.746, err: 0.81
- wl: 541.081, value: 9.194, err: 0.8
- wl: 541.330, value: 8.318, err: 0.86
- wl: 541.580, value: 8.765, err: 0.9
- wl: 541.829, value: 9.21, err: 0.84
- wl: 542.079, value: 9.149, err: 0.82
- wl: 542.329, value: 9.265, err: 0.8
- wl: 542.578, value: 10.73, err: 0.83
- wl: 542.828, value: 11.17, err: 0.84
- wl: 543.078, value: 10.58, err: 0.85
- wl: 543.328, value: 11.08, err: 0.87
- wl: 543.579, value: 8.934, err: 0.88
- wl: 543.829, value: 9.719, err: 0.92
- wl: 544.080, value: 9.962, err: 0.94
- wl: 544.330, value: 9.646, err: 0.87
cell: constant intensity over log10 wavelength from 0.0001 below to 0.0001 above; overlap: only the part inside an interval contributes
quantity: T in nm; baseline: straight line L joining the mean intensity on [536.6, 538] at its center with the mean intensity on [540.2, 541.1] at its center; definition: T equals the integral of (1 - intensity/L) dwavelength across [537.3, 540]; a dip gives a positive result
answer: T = -0.14 nm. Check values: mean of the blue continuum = 9.39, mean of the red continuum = 9.34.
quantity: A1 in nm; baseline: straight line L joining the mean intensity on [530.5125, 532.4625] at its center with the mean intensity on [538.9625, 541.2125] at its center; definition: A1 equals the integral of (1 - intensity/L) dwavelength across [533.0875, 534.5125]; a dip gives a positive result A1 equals 0.09 nm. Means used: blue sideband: 10.2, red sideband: 9.27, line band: 9.3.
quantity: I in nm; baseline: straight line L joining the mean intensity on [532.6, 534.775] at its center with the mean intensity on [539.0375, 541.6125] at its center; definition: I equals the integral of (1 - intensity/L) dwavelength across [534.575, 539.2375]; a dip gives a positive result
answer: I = -0.39 nm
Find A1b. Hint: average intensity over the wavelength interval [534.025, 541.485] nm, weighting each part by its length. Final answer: 9.65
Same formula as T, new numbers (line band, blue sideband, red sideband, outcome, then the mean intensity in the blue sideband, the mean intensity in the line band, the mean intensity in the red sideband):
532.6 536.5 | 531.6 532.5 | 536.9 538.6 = -0.029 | 9.68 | 9.78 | 9.75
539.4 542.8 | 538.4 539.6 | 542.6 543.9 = 0.256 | 9.84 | 9.34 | 10.4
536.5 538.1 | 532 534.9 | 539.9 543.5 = 0.018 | 9.43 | 9.44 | 9.66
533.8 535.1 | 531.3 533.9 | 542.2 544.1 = 0.084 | 9.84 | 9.26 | 10.2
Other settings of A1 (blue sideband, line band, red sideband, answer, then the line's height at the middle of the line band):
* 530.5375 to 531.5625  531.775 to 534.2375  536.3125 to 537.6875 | 0.18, 10.2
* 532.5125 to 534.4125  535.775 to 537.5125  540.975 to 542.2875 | -0.09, 9.15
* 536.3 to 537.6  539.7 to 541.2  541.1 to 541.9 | -0.08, 8.9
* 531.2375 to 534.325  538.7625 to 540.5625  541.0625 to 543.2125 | 0.05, 9.64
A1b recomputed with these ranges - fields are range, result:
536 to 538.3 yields 9.76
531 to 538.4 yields 9.82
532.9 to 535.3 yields 9.53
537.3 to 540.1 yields 9.86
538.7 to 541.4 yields 9.35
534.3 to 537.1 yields 9.93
